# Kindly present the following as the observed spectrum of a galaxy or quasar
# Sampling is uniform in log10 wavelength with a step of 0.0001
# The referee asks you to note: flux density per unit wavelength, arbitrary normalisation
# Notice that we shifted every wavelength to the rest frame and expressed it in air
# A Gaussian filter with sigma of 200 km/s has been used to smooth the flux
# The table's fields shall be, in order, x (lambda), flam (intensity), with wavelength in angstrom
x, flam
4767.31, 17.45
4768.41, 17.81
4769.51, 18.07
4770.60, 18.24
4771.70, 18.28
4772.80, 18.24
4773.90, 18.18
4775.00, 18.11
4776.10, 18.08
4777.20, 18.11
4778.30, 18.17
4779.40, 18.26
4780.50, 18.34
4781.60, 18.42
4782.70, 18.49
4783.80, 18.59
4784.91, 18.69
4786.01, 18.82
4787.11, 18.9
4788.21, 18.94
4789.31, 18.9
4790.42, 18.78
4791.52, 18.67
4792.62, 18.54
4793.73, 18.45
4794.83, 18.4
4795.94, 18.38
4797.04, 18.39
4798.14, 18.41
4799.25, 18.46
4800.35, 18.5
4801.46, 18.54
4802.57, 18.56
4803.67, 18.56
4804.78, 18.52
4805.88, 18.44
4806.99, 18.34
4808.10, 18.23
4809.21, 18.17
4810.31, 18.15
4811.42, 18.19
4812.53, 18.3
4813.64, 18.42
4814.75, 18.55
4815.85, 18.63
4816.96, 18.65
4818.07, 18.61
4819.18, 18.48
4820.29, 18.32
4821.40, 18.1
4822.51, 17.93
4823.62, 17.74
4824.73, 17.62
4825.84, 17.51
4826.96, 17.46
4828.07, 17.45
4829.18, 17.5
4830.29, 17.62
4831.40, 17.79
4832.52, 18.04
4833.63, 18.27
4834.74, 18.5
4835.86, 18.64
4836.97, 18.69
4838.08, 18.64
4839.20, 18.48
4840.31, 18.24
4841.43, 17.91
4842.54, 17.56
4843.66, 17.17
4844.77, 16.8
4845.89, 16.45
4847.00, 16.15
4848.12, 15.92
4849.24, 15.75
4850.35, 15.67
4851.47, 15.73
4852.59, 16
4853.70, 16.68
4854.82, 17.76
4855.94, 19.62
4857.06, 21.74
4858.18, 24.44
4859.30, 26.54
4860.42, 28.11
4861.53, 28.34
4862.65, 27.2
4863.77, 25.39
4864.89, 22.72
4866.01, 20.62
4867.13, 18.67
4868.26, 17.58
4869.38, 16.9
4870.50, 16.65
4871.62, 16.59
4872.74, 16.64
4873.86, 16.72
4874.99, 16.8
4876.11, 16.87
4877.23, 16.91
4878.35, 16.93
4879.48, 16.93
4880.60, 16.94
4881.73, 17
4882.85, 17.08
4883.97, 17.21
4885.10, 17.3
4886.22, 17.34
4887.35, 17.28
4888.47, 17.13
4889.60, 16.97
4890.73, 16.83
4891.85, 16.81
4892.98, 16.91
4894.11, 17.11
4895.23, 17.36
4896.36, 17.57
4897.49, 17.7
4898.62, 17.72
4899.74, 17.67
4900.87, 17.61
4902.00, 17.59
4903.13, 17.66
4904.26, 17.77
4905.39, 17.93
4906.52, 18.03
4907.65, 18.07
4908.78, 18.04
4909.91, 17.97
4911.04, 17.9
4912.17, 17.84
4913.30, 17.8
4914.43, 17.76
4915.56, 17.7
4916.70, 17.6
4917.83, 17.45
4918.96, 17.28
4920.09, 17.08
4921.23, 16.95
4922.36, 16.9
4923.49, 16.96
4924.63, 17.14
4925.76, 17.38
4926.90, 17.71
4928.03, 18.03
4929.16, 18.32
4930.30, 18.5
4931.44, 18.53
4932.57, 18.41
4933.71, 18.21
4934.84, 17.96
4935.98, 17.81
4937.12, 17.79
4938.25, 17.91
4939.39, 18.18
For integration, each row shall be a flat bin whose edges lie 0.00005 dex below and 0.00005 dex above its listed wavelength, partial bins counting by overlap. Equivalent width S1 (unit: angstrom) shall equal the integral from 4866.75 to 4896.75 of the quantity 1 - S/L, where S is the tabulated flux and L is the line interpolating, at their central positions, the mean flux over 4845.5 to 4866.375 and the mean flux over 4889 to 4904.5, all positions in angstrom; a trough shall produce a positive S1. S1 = 2.38 angstrom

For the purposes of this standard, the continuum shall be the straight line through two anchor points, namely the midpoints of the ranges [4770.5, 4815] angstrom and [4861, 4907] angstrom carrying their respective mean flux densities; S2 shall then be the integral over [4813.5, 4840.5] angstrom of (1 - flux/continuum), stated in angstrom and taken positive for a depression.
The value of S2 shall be 0.3 angstrom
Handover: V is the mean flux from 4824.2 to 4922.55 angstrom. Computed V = 18.2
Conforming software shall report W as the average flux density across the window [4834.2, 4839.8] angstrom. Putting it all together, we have 18.6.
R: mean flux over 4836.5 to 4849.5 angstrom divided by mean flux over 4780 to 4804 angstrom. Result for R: 0.93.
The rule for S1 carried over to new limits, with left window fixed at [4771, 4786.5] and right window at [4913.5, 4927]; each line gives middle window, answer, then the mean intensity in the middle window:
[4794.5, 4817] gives -0.3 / 18.4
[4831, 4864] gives -2.8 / 19.4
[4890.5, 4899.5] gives 0.1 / 17.3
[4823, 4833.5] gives 0.2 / 17.7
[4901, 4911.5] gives -0.3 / 17.9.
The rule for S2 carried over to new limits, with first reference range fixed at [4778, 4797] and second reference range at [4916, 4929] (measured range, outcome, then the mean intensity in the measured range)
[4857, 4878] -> -3.39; 20.8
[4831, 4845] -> 0.02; 18.1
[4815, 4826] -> 0.05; 18.2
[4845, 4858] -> 0.53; 17.2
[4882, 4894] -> 0.39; 17.1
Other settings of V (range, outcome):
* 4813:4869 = 19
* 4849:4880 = 19.6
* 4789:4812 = 18.4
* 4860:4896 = 18.6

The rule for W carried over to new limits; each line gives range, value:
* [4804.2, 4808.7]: 18.4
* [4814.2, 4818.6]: 18.6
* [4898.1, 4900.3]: 17.8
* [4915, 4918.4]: 17.6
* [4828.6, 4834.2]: 17.9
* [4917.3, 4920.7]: 17.3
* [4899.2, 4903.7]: 17.6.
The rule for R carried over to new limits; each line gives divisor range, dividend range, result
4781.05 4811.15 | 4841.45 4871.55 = 1.06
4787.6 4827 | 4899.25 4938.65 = 0.97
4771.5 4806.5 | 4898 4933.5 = 0.96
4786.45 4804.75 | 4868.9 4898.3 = 0.92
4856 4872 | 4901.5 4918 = 0.80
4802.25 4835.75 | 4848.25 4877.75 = 1.08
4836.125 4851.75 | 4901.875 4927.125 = 1.03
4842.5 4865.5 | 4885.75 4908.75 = 0.87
